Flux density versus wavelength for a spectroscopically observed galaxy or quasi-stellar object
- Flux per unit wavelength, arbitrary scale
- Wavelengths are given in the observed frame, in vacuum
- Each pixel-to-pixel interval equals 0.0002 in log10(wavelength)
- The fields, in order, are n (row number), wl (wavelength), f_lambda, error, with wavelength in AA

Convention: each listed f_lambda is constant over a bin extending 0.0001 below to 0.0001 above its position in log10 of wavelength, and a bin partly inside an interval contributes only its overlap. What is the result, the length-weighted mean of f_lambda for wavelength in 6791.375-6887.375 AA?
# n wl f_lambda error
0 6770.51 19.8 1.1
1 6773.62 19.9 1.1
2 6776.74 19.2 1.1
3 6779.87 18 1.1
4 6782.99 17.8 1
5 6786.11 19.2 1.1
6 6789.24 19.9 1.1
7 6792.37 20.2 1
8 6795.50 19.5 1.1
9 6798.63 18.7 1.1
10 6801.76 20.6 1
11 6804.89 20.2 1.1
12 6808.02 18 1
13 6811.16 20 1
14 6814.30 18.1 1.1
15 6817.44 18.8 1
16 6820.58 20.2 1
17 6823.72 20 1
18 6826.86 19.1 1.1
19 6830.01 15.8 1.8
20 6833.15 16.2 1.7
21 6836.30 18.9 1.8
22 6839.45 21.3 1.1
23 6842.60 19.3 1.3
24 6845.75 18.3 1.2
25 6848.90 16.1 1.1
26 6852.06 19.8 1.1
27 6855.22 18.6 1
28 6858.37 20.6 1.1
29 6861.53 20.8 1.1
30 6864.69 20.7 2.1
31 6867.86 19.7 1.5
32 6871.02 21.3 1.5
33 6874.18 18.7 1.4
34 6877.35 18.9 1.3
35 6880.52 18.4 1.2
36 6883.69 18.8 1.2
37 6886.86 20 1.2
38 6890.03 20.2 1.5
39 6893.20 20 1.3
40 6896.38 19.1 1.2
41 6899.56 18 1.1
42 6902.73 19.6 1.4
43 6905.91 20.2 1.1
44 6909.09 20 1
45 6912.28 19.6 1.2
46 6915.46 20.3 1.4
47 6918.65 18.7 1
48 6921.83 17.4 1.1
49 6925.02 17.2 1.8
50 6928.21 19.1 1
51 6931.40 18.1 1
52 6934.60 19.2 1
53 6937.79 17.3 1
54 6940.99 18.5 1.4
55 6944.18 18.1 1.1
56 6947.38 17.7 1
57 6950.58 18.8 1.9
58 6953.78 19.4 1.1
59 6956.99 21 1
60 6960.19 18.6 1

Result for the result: 19.2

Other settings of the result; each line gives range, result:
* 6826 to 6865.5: 18.8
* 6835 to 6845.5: 19.7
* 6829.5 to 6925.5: 19.2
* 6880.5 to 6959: 19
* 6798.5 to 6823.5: 19.4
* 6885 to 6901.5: 19.5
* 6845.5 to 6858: 18.4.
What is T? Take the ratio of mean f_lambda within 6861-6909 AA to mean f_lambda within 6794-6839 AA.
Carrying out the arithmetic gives 1.0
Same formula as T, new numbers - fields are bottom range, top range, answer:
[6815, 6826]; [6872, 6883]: 0.96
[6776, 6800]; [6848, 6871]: 1.03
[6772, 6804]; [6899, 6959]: 0.98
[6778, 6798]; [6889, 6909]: 1.02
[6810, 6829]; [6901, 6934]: 0.99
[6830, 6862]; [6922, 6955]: 0.97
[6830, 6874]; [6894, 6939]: 0.98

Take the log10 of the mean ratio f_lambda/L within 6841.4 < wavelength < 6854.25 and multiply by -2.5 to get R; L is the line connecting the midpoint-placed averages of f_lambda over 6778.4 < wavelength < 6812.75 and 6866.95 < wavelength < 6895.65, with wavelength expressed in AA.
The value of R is 0.06 mag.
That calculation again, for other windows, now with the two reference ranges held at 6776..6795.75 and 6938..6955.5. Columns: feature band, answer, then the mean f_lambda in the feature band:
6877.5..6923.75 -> -0.04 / 19.3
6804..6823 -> -0.01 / 19.2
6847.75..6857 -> 0.03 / 18.3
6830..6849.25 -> 0.03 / 18.3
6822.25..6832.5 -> 0.05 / 18.1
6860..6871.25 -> -0.10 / 20.5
